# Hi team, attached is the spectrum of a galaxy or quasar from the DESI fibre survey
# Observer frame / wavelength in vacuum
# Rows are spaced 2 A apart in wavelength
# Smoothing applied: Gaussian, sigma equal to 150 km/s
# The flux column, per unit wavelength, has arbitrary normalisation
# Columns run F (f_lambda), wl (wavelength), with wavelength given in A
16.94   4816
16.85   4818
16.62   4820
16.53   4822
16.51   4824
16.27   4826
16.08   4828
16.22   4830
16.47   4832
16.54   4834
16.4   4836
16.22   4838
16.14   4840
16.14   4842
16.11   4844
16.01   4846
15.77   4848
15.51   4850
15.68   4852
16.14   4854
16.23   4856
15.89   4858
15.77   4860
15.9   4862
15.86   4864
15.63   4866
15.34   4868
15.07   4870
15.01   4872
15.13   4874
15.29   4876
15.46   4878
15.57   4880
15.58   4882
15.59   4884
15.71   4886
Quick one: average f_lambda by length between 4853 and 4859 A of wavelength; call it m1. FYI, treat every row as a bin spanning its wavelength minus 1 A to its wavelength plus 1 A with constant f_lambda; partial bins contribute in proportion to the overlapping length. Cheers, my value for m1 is 16.1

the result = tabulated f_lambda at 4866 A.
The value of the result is 15.63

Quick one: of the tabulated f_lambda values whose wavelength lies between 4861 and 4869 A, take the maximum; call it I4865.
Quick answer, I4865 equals 15.9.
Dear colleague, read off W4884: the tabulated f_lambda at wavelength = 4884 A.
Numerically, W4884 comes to 15.59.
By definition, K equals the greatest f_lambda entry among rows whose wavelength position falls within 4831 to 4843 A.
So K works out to 16.54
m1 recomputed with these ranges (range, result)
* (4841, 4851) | 15.9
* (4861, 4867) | 15.8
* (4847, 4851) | 15.6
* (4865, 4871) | 15.3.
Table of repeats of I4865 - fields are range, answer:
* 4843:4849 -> 16.11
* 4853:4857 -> 16.23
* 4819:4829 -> 16.62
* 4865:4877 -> 15.63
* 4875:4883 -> 15.58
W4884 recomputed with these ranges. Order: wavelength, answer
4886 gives 15.71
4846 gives 16.01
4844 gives 16.11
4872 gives 15.01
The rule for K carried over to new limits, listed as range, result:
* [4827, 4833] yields 16.47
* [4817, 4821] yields 16.85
